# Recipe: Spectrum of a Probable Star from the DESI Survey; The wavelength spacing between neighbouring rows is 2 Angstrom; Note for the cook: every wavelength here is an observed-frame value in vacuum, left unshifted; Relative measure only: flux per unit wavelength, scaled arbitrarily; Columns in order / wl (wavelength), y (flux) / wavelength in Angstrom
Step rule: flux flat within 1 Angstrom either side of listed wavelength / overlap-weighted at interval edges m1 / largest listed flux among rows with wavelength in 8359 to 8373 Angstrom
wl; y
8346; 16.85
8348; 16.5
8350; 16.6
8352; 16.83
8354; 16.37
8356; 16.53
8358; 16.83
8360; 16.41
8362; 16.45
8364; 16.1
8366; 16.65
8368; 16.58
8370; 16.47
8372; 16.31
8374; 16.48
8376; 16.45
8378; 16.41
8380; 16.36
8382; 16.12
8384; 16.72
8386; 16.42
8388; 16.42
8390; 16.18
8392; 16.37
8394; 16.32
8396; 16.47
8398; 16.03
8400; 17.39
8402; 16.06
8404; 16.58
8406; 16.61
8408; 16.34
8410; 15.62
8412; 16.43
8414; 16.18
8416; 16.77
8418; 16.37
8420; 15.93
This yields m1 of 16.65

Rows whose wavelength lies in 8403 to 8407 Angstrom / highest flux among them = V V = 16.61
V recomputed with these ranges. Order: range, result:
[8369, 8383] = 16.48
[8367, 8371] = 16.58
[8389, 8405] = 17.39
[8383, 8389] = 16.72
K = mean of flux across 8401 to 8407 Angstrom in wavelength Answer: 16.4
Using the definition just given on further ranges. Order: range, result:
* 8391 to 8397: 16.4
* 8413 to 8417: 16.5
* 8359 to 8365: 16.3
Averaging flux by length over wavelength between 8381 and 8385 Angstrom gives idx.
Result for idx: 16.4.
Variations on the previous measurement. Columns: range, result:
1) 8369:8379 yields 16.4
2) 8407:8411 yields 16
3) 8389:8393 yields 16.3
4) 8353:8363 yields 16.5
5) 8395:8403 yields 16.5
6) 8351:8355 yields 16.6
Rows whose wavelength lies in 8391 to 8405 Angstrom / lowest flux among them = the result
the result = 16.03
